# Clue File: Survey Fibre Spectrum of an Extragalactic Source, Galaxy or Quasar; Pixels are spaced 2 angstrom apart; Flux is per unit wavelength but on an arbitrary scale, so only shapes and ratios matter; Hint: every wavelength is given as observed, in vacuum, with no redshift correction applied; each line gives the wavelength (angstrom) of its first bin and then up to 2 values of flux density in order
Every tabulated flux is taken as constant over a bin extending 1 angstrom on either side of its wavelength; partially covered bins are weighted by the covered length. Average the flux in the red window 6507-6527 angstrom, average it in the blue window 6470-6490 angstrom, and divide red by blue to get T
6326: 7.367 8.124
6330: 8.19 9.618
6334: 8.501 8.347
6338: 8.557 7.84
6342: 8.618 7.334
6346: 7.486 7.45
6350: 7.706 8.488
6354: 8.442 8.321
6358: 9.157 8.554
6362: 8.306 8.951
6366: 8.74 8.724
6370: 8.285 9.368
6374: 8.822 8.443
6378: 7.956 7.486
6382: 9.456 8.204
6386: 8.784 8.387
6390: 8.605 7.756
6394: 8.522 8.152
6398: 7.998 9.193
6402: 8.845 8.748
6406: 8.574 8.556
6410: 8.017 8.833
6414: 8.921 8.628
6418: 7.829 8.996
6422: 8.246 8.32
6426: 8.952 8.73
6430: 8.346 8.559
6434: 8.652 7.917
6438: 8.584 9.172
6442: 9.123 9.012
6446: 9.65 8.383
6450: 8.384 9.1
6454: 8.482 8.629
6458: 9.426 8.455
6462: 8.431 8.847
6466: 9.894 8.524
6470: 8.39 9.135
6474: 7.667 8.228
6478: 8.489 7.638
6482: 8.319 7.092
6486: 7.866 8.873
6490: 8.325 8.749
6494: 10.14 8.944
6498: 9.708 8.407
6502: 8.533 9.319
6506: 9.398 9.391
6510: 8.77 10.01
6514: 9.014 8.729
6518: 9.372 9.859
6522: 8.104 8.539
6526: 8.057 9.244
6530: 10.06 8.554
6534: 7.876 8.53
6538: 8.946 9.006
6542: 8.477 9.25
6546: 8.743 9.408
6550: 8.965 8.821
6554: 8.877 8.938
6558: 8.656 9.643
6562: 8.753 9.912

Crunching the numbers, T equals 1.10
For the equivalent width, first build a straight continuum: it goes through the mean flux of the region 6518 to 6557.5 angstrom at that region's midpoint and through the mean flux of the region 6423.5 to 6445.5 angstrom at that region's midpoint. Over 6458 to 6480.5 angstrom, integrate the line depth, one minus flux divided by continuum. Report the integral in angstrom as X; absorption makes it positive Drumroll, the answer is 0.5 angstrom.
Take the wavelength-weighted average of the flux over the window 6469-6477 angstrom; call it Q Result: 8.36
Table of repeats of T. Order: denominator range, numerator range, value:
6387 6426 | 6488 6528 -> 1.06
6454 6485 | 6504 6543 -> 1.06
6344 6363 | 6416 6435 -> 1.04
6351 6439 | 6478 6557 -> 1.04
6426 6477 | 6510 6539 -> 1.02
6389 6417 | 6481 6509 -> 1.03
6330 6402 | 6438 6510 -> 1.04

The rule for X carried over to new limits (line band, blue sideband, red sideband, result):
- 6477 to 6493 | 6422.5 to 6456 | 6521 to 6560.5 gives 1.07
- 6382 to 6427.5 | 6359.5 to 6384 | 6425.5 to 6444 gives 0.55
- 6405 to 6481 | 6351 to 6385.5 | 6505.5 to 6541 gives 1.19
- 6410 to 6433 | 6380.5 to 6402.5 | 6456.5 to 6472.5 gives 0.27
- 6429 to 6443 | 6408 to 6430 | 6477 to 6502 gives -0.13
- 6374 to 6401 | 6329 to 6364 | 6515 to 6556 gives 0.11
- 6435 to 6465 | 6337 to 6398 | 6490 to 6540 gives -0.20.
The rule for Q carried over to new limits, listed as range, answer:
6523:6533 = 8.89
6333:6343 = 8.37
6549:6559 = 8.85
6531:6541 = 8.58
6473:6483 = 8.07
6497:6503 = 8.88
